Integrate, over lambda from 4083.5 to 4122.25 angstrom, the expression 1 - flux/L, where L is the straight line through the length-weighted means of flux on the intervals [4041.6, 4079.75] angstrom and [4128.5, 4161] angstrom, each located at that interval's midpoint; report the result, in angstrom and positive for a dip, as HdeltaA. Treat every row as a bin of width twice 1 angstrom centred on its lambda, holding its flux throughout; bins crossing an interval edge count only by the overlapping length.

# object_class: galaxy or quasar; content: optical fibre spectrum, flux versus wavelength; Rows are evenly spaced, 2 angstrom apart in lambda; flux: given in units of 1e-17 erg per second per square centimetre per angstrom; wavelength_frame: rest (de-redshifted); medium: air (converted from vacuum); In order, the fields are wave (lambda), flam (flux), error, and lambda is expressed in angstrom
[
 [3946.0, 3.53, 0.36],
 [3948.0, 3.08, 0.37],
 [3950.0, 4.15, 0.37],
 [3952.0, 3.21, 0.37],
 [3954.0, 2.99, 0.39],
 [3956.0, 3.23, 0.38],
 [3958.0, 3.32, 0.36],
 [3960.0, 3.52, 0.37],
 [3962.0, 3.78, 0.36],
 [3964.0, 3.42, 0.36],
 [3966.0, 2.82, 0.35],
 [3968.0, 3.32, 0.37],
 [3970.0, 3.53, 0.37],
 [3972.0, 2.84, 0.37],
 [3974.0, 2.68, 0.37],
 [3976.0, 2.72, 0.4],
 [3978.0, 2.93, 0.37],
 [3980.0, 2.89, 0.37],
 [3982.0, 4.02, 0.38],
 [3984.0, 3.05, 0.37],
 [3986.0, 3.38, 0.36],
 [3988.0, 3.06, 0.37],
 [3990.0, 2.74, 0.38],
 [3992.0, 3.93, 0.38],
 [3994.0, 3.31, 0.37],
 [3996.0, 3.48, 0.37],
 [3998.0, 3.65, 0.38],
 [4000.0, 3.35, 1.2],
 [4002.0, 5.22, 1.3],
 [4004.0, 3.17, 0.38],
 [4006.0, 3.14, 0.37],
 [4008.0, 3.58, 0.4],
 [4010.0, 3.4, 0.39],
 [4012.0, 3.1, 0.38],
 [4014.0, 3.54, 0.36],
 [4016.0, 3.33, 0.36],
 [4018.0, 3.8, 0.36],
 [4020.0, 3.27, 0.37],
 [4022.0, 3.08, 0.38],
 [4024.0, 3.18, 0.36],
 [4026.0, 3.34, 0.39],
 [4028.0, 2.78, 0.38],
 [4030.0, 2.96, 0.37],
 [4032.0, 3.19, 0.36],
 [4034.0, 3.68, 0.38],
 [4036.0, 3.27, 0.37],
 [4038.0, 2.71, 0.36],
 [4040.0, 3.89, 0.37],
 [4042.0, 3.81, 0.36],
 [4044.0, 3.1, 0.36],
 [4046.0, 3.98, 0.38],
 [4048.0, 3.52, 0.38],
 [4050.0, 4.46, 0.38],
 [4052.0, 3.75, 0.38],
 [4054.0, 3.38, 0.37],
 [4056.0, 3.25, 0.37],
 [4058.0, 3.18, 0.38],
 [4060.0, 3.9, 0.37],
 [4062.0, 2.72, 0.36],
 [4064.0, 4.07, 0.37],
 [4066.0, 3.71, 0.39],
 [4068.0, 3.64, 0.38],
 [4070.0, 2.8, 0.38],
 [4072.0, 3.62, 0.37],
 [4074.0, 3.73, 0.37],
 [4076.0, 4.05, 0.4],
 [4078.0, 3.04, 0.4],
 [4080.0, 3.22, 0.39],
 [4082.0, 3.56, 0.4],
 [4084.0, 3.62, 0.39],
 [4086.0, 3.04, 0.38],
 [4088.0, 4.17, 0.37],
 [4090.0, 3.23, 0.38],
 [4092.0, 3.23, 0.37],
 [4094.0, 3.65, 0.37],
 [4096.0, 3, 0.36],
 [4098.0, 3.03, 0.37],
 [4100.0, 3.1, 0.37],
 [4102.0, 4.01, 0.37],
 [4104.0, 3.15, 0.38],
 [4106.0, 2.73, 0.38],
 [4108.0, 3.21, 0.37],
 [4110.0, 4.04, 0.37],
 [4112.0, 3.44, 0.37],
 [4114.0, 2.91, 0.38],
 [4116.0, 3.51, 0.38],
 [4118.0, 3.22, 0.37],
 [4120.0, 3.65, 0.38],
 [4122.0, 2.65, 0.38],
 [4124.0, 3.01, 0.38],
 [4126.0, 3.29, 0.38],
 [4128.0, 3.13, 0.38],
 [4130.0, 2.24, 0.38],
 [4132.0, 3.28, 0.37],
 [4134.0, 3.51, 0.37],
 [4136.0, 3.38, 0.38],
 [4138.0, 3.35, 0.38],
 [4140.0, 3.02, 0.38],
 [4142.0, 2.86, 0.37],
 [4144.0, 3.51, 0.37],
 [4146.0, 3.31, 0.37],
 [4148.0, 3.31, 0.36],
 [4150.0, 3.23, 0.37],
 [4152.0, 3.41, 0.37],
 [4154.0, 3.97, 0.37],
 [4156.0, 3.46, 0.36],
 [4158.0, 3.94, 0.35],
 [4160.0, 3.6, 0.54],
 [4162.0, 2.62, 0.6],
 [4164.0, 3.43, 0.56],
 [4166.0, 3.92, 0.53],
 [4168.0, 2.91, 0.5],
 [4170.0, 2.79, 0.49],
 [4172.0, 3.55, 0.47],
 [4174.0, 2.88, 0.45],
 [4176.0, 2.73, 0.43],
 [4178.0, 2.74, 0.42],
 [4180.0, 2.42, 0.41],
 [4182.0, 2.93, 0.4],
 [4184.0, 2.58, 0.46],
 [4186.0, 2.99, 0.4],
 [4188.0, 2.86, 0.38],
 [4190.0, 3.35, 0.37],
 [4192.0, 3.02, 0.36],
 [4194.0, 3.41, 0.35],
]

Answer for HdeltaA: 1.2 angstrom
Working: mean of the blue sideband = 3.55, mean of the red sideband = 3.33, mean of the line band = 3.34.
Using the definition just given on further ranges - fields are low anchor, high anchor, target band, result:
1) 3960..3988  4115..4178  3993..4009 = -2.07 angstrom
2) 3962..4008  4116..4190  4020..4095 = -4.43 angstrom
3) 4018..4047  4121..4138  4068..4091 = -1.92 angstrom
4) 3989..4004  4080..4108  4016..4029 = 1.13 angstrom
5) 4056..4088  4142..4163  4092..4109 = 1.07 angstrom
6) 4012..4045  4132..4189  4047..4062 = -1.34 angstrom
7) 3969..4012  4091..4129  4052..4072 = -0.88 angstrom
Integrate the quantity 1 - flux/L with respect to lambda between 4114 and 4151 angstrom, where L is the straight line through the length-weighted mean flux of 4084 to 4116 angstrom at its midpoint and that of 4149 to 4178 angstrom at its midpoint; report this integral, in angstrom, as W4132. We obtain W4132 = 1.5 angstrom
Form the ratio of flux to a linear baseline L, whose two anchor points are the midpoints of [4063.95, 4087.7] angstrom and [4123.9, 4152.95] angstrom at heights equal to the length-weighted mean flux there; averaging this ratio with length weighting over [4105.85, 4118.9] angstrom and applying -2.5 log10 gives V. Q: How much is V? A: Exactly 0.00 mag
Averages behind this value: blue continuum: 3.51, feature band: 3.33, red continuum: 3.19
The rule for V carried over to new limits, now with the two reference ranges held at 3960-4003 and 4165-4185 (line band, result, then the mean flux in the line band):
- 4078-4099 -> -0.08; 3.36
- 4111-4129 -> -0.05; 3.2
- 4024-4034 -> 0.04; 3.14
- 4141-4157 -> -0.13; 3.38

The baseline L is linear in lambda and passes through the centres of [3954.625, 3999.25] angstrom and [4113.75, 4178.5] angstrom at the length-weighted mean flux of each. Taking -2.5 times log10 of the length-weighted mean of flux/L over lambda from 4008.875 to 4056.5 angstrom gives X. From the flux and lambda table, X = -0.05 mag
